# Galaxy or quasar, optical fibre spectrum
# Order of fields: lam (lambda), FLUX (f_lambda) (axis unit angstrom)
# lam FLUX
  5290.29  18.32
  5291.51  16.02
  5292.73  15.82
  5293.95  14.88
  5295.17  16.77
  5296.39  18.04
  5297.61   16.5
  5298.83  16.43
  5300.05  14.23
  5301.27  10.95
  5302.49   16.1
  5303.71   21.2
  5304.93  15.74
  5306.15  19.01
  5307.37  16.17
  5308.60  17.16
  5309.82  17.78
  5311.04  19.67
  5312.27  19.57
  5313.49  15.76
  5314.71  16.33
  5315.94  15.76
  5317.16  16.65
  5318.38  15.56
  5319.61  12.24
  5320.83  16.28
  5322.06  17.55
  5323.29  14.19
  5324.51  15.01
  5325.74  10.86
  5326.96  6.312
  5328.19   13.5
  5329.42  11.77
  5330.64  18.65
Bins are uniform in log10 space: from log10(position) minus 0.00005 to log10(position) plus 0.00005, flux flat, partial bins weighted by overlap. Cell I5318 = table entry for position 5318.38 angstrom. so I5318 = 15.56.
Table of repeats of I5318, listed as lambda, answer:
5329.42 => 11.77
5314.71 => 16.33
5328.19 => 13.5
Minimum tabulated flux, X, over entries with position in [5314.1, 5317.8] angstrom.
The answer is 15.76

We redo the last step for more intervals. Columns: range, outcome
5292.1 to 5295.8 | 14.88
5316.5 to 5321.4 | 12.24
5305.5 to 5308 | 16.17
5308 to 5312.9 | 17.16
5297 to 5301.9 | 10.95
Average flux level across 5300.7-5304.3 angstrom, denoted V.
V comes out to 16.1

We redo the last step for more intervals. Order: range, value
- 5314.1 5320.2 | 15.3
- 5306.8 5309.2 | 16.6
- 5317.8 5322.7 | 15.4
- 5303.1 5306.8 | 18.6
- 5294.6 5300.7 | 16.4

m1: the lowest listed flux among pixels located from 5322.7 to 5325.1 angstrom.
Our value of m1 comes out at 14.19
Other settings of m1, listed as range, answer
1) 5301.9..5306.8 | 15.74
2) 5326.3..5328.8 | 6.312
